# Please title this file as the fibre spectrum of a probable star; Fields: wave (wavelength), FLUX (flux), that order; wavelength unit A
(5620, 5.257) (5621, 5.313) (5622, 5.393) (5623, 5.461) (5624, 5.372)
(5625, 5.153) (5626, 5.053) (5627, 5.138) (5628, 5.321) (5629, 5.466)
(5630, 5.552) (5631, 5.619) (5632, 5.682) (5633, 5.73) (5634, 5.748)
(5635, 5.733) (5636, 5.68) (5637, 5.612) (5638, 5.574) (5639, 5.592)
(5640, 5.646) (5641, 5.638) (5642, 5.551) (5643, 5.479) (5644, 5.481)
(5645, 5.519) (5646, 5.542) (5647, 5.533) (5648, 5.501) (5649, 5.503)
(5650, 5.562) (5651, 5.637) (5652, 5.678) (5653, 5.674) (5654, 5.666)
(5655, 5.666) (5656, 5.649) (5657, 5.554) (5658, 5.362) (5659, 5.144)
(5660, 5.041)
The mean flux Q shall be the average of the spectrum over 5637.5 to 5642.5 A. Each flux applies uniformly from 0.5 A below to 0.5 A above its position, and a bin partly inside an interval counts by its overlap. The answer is 5.6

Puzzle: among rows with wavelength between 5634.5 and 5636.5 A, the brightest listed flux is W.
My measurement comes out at 5.733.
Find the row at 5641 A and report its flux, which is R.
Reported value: 5.638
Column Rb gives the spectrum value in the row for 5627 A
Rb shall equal 5.138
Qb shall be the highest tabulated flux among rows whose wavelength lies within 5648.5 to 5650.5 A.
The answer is 5.562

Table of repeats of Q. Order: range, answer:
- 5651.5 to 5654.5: 5.67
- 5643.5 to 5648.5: 5.52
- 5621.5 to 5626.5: 5.29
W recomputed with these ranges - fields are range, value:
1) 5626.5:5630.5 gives 5.552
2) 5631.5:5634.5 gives 5.748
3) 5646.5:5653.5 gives 5.678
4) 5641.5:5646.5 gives 5.551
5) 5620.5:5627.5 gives 5.461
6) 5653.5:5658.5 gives 5.666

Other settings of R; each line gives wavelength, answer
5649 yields 5.503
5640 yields 5.646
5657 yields 5.554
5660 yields 5.041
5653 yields 5.674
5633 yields 5.73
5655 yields 5.666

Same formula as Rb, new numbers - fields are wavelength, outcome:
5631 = 5.619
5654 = 5.666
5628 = 5.321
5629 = 5.466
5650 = 5.562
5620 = 5.257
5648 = 5.501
